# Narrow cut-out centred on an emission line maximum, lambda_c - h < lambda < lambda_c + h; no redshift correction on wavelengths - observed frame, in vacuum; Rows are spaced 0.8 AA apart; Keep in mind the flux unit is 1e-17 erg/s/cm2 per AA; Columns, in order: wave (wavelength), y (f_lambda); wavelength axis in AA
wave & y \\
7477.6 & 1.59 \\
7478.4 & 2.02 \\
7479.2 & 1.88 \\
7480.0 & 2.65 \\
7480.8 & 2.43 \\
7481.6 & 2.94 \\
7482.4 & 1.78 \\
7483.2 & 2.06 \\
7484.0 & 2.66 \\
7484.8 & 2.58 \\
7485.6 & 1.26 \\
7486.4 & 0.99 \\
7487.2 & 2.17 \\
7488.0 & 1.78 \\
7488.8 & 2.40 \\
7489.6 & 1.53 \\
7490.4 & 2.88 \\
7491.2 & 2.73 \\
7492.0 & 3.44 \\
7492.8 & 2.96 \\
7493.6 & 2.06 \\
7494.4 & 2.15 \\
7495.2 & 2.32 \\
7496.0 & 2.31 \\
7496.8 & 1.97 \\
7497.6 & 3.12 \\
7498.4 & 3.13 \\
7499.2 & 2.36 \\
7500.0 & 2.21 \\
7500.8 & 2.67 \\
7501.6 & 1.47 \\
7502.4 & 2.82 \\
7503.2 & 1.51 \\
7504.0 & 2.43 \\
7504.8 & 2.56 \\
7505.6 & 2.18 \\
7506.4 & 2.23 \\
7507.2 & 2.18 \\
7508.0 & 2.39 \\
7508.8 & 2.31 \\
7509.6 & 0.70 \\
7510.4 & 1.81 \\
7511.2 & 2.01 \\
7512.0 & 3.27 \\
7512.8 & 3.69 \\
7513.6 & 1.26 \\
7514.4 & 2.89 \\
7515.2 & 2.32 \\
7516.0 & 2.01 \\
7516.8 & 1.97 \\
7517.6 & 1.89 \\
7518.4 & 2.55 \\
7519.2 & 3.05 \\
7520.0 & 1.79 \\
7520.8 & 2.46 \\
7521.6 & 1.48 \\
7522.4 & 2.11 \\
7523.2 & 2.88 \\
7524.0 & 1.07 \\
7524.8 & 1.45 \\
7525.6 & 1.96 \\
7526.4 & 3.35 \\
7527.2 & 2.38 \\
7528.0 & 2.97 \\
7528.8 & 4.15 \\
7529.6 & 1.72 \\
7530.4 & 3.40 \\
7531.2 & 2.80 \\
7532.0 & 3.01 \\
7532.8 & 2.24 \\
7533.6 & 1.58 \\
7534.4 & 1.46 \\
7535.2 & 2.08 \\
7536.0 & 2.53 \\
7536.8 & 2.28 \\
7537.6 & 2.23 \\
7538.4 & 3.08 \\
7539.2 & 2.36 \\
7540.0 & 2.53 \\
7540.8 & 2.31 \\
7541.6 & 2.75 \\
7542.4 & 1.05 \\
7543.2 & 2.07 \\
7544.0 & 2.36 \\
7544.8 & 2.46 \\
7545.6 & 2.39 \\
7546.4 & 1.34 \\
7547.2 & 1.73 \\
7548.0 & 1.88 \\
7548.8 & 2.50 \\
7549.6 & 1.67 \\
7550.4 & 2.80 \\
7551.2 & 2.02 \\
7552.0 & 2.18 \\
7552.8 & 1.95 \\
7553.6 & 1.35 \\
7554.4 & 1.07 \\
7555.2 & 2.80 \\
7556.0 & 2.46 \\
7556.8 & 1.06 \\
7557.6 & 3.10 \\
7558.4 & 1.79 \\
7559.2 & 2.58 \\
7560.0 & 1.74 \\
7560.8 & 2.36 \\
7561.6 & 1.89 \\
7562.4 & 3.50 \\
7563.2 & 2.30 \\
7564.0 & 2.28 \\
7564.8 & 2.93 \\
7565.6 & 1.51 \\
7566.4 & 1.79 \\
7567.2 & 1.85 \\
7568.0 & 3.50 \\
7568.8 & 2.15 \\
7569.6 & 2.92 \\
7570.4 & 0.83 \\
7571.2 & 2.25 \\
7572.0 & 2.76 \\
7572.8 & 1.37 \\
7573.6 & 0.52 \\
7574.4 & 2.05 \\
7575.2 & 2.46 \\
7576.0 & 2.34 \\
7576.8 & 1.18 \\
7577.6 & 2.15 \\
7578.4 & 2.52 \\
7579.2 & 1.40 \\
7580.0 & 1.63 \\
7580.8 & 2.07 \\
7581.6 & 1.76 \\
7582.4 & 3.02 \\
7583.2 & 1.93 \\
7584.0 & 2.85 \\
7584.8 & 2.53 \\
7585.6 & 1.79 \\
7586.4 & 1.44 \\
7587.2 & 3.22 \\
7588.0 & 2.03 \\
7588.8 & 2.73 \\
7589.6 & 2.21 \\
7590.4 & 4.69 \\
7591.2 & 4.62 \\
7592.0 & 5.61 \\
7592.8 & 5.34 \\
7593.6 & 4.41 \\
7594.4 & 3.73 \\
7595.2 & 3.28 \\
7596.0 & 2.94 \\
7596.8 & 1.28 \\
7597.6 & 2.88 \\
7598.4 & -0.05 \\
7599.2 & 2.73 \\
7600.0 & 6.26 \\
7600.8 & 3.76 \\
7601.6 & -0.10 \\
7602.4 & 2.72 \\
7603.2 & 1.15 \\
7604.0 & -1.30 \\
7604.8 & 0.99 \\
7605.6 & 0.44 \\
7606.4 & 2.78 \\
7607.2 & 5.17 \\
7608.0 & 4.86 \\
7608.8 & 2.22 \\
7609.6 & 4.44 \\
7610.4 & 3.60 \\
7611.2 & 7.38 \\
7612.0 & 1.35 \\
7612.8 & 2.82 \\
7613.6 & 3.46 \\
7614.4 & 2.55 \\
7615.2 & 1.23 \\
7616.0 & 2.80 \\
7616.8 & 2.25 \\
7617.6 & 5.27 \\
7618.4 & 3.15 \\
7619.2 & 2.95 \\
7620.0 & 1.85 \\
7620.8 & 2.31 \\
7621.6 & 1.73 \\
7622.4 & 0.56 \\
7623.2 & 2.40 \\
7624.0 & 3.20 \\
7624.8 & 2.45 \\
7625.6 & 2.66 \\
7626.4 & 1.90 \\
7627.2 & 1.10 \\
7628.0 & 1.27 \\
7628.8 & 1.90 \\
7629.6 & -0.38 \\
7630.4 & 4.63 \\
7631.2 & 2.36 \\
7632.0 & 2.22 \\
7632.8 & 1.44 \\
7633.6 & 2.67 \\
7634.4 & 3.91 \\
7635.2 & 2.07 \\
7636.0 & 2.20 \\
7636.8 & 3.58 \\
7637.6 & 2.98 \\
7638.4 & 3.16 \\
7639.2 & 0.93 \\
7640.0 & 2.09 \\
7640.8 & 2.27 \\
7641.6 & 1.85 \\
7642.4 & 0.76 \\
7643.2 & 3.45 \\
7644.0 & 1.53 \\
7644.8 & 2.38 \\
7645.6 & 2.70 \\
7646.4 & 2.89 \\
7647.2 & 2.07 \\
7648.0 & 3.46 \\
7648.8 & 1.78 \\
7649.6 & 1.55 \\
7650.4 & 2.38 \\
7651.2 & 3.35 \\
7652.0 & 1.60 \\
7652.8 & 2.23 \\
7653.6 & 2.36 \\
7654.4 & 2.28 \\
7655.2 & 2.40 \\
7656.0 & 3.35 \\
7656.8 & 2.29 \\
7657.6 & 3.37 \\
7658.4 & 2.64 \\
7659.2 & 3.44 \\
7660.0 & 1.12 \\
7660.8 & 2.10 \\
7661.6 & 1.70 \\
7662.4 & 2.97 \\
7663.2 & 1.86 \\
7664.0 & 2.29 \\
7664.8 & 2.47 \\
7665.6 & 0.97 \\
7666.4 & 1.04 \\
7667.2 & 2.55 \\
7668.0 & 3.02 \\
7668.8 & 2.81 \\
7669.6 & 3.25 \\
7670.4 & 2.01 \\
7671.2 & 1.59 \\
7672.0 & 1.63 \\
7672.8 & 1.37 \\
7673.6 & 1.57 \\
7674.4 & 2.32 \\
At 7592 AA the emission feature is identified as [S II]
